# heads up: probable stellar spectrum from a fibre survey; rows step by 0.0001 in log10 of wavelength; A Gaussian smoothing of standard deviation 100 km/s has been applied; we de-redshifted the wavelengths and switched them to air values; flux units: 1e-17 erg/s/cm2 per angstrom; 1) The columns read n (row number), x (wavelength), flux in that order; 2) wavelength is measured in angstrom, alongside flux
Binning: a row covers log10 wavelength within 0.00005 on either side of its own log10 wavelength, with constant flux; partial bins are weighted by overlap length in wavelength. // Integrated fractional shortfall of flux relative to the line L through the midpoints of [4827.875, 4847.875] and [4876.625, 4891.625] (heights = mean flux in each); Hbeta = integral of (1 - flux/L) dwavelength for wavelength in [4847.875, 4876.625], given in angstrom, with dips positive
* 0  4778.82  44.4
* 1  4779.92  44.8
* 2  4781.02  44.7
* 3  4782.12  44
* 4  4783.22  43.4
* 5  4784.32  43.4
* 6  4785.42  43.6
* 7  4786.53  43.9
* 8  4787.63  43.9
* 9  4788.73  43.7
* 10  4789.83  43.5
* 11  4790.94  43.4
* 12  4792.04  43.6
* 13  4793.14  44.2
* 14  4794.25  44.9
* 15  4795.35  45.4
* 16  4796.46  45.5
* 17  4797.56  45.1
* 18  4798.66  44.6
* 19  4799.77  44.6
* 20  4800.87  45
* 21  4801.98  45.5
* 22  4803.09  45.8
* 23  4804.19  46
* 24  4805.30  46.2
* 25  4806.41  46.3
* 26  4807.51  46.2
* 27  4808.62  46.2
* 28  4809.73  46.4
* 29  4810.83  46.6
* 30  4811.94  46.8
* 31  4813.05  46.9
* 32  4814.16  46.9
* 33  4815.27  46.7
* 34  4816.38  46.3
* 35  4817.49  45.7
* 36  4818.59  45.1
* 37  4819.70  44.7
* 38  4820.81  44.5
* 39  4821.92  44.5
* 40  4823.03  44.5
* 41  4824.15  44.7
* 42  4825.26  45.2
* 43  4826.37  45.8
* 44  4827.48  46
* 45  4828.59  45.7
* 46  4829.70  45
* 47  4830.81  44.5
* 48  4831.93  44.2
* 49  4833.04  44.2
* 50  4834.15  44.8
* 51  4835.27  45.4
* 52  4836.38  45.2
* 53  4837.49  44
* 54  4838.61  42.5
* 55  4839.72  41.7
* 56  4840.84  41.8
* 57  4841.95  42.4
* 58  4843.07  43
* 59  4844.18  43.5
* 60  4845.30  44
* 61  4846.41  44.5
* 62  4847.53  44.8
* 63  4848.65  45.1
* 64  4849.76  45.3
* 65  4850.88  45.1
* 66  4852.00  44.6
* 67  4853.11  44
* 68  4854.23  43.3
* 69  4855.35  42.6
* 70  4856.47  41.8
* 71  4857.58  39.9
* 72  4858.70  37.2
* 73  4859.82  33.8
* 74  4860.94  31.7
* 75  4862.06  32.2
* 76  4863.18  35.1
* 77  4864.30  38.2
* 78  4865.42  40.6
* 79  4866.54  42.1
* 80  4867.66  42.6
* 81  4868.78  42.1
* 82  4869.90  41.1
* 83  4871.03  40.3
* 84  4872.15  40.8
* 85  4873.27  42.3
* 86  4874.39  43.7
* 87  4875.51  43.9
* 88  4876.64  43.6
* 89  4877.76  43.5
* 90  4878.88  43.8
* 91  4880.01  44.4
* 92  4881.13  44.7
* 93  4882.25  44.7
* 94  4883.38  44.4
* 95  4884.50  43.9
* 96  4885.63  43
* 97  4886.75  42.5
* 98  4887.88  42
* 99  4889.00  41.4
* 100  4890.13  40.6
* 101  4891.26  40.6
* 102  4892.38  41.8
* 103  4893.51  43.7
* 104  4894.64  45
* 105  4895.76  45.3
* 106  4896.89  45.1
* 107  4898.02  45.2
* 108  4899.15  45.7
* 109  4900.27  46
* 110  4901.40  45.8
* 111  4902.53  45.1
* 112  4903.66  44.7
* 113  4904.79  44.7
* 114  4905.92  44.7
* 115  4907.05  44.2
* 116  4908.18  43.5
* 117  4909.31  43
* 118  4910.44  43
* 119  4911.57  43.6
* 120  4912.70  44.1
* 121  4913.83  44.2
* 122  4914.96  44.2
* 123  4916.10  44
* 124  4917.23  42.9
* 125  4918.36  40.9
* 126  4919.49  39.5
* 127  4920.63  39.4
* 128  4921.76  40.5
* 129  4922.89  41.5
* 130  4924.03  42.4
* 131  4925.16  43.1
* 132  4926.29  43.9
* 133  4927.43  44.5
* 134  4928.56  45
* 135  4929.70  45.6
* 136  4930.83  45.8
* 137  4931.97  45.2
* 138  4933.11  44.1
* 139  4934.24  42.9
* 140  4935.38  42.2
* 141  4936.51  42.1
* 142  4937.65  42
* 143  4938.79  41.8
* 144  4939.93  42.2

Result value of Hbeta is 1.7 angstrom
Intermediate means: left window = 44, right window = 43.1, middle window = 40.9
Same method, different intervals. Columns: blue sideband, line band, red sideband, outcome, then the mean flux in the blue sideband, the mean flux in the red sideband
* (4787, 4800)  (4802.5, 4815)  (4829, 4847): -0.6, 44.4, 43.8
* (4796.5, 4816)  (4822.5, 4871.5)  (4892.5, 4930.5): 3.0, 46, 43.7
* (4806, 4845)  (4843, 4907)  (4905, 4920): 2.1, 45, 43.3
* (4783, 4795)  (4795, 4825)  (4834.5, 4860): -1.5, 43.8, 43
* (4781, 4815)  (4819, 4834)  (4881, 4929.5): -0.1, 45.1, 43.4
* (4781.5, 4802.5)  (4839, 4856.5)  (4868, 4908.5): 0.1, 44.3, 43.5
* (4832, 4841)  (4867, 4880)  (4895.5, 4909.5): 0.5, 43.8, 44.9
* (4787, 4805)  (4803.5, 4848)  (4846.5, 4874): -2.2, 44.7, 40.8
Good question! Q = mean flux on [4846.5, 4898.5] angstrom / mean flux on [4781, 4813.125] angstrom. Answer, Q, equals 0.94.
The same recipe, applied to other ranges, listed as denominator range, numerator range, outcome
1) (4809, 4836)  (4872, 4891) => 0.95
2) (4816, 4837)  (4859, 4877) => 0.88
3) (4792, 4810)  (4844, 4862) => 0.92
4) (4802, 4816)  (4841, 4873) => 0.89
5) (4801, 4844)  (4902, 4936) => 0.96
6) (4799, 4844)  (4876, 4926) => 0.96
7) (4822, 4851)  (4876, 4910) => 0.99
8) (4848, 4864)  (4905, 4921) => 1.07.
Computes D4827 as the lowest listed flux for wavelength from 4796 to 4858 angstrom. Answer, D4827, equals 39.9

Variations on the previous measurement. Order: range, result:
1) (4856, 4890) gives 31.7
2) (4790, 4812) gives 43.4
